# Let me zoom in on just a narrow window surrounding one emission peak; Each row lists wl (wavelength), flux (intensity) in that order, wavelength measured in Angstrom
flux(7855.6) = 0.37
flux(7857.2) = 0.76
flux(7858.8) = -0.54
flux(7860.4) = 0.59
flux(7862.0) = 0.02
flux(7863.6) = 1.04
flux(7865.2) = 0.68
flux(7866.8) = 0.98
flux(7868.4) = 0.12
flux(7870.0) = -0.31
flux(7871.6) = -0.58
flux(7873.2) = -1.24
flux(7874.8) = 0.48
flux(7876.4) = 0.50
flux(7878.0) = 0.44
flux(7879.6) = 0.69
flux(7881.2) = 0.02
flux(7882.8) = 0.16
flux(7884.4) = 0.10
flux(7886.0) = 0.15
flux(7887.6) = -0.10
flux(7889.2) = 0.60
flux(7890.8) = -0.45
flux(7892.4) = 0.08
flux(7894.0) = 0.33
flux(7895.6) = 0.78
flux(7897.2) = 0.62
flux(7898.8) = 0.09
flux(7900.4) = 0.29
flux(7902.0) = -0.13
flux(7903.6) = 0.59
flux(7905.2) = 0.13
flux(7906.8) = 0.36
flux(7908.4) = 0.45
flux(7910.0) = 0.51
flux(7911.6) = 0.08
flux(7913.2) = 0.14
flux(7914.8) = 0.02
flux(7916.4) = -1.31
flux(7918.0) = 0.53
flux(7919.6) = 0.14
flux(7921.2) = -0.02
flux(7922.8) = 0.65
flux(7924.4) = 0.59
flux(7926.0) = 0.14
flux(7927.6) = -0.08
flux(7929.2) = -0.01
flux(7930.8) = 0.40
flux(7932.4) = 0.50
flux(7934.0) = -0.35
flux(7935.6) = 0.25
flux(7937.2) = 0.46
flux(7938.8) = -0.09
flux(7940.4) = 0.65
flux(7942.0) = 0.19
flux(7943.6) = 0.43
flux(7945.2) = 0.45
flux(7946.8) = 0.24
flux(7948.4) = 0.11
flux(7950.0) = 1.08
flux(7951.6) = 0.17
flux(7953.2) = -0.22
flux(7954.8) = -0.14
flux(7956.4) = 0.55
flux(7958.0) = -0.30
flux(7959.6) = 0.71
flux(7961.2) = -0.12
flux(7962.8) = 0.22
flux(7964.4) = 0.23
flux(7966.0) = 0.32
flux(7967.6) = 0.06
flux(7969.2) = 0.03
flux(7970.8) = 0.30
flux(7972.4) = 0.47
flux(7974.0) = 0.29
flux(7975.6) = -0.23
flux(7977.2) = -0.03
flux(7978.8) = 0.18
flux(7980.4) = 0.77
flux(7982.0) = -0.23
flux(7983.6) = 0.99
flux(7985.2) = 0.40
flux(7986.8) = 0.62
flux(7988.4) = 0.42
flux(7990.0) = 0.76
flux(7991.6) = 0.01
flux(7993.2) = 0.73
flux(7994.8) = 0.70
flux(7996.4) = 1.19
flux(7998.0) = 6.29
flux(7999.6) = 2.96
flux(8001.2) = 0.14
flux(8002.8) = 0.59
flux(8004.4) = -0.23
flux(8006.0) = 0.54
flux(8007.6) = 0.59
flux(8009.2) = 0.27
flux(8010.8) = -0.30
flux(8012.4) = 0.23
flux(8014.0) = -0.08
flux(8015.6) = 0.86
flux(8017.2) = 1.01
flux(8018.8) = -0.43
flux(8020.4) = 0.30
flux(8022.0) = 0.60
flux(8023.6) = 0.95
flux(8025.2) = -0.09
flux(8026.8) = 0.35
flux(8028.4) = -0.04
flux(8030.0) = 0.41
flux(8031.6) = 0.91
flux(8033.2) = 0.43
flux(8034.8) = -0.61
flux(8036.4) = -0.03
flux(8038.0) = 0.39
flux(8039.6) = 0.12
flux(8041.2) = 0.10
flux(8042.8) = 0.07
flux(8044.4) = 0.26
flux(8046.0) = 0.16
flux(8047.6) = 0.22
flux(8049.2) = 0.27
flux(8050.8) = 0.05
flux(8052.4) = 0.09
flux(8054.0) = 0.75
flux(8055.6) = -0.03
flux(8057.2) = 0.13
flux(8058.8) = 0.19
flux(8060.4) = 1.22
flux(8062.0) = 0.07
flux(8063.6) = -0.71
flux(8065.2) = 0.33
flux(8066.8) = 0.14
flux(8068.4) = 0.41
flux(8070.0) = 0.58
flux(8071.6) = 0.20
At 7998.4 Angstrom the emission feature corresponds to H-alpha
